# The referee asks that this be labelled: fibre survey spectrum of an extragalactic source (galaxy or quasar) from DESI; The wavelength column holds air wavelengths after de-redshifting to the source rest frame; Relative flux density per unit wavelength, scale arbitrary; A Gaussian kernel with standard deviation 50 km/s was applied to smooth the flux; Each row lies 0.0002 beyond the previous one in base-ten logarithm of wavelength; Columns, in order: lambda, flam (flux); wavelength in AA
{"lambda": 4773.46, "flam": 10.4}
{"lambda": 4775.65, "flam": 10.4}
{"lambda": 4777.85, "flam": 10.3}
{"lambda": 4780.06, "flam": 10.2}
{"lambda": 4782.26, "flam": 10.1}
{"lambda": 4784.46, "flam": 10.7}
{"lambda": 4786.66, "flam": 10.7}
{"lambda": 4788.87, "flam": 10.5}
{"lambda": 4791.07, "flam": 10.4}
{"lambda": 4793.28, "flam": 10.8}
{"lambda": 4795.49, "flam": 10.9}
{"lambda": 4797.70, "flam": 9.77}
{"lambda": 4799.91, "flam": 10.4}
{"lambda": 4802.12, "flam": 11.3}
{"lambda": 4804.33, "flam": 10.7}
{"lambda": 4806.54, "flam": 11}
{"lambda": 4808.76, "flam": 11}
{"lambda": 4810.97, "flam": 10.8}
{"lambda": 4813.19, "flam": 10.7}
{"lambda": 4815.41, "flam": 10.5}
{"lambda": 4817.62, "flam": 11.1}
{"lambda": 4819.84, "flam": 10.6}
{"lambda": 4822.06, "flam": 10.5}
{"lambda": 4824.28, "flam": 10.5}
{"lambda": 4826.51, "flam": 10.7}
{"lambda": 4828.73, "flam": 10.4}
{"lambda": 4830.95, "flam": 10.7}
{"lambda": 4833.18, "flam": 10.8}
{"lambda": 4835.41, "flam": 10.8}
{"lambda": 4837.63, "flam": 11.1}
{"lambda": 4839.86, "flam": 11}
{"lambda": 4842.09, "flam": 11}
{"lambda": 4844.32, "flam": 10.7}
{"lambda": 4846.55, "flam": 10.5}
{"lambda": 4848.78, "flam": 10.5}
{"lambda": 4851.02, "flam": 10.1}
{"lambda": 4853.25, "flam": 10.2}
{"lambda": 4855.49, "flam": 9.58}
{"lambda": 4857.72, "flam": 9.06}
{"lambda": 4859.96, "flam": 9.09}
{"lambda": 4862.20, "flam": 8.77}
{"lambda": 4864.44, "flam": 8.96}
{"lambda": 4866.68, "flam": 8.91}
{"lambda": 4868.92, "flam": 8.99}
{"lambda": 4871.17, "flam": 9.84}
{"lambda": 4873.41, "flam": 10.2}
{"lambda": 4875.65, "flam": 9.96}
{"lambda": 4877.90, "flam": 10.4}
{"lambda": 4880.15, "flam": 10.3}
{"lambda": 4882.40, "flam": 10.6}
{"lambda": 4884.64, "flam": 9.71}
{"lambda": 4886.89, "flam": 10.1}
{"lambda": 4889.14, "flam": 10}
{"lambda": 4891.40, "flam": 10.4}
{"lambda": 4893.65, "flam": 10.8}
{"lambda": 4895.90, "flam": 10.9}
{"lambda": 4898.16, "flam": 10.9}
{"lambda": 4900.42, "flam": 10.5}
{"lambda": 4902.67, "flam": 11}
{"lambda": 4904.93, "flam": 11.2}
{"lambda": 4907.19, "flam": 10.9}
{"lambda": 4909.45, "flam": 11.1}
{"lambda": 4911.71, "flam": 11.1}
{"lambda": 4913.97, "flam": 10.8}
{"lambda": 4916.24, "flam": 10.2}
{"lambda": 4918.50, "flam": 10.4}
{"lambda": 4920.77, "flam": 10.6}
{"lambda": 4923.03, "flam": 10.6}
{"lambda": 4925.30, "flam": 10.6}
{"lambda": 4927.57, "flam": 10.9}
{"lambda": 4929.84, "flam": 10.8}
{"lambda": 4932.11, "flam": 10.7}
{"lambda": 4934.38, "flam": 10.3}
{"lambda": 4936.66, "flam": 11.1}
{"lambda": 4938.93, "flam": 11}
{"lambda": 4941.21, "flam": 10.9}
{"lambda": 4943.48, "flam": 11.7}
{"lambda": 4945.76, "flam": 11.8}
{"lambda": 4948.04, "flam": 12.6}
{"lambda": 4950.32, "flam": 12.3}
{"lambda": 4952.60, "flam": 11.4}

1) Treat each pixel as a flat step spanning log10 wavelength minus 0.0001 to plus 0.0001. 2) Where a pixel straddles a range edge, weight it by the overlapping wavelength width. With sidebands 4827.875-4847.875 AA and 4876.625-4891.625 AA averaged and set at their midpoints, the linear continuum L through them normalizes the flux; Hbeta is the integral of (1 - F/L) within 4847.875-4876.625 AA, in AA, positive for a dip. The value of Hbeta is 2.6 AA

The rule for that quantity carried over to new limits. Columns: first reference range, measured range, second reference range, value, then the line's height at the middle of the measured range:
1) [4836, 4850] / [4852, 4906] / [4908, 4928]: 3.67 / 10.7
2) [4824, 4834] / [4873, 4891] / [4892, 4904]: 1.00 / 10.8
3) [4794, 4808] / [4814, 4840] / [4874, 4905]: -0.23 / 10.6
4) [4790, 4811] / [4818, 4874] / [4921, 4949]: 3.47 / 10.8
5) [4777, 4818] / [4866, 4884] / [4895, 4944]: 1.38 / 10.7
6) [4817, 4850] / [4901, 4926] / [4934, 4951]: 1.13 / 11.3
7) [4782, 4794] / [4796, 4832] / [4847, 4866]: -1.76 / 10.2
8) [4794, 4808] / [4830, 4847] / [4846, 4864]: -1.46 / 9.98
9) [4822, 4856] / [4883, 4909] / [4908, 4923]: 0.18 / 10.7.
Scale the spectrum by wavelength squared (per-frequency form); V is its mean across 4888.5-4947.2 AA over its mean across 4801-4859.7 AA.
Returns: 1.06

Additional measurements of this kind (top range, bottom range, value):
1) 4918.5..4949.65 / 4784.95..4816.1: 1.09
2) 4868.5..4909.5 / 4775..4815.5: 1.02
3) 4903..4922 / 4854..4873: 1.20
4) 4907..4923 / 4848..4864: 1.15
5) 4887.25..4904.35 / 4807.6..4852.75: 1.02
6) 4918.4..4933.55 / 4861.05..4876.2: 1.17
